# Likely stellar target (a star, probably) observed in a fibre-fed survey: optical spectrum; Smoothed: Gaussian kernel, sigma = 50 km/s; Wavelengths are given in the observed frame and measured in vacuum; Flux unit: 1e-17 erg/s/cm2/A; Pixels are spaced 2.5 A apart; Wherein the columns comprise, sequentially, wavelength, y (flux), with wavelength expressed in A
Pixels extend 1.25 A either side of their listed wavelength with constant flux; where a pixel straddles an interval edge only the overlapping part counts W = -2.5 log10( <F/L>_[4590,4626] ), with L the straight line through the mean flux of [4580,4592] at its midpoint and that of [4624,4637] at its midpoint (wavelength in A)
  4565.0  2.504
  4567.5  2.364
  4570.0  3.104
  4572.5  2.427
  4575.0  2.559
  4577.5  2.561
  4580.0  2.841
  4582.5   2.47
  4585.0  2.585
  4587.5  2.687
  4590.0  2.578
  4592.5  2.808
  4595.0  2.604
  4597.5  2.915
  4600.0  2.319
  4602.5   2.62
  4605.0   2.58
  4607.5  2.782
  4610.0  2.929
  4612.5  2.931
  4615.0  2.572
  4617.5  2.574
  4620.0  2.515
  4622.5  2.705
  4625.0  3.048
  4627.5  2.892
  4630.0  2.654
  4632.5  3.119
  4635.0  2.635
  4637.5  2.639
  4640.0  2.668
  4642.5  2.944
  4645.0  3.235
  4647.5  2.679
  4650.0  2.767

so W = 0.01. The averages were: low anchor 2.62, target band 2.7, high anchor 2.85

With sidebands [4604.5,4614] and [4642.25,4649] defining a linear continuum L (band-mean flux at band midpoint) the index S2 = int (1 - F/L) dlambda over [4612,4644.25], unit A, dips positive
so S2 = 1.3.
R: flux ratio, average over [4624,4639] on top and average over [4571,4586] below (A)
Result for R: 1.09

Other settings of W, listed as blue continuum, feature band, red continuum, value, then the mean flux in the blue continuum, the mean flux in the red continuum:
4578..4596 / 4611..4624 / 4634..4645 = 0.022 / 2.65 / 2.78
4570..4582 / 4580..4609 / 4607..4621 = 0.014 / 2.64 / 2.72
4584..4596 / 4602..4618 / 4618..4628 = 0.000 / 2.65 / 2.77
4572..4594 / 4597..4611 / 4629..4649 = 0.009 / 2.62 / 2.82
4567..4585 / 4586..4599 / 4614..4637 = -0.017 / 2.63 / 2.74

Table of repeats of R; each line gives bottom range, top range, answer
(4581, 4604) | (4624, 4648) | 1.09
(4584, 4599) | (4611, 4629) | 1.02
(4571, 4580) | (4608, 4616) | 1.09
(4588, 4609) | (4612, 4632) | 1.03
